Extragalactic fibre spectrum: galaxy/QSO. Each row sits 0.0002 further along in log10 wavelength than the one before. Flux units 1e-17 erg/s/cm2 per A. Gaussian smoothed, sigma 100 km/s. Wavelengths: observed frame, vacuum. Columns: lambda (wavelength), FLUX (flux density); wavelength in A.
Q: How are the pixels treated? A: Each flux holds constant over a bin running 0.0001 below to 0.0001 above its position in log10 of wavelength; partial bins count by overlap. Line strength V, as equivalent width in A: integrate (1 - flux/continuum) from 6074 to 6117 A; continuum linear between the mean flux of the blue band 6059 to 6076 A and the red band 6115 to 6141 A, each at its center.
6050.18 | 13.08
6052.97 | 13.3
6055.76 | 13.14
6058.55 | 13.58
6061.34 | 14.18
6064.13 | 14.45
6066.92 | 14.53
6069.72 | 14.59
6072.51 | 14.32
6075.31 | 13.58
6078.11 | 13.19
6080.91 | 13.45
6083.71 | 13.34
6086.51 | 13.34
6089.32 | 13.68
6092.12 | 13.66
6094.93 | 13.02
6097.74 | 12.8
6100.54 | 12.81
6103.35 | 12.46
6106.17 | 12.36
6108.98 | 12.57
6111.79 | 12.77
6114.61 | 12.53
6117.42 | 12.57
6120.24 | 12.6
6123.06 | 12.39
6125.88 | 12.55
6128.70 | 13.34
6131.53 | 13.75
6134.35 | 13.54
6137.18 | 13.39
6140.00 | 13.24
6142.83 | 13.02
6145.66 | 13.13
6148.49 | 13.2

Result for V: 2.10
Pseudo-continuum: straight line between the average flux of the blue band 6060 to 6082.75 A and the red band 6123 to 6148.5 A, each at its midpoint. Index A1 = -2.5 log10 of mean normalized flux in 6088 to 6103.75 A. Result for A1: 0.05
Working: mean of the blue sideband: 14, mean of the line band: 13.1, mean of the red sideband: 13.2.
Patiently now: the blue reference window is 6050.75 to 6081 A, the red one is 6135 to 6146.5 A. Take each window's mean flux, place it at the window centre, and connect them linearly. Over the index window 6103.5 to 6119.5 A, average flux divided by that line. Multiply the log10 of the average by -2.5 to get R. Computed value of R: 0.08 mag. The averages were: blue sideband 13.8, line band 12.6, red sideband 13.2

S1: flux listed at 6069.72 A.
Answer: 14.59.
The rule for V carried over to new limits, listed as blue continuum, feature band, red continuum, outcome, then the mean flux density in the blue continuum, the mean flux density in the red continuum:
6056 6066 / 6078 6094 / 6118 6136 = 0.2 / 14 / 13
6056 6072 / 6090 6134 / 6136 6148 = 2.4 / 14.2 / 13.2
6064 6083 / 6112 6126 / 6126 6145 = 1.0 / 14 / 13.3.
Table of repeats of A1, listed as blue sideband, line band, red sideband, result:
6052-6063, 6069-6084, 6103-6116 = -0.043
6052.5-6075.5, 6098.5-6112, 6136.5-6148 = 0.082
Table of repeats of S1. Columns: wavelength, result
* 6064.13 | 14.45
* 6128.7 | 13.34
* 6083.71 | 13.34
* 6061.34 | 14.18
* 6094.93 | 13.02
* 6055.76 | 13.14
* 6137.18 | 13.39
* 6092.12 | 13.66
